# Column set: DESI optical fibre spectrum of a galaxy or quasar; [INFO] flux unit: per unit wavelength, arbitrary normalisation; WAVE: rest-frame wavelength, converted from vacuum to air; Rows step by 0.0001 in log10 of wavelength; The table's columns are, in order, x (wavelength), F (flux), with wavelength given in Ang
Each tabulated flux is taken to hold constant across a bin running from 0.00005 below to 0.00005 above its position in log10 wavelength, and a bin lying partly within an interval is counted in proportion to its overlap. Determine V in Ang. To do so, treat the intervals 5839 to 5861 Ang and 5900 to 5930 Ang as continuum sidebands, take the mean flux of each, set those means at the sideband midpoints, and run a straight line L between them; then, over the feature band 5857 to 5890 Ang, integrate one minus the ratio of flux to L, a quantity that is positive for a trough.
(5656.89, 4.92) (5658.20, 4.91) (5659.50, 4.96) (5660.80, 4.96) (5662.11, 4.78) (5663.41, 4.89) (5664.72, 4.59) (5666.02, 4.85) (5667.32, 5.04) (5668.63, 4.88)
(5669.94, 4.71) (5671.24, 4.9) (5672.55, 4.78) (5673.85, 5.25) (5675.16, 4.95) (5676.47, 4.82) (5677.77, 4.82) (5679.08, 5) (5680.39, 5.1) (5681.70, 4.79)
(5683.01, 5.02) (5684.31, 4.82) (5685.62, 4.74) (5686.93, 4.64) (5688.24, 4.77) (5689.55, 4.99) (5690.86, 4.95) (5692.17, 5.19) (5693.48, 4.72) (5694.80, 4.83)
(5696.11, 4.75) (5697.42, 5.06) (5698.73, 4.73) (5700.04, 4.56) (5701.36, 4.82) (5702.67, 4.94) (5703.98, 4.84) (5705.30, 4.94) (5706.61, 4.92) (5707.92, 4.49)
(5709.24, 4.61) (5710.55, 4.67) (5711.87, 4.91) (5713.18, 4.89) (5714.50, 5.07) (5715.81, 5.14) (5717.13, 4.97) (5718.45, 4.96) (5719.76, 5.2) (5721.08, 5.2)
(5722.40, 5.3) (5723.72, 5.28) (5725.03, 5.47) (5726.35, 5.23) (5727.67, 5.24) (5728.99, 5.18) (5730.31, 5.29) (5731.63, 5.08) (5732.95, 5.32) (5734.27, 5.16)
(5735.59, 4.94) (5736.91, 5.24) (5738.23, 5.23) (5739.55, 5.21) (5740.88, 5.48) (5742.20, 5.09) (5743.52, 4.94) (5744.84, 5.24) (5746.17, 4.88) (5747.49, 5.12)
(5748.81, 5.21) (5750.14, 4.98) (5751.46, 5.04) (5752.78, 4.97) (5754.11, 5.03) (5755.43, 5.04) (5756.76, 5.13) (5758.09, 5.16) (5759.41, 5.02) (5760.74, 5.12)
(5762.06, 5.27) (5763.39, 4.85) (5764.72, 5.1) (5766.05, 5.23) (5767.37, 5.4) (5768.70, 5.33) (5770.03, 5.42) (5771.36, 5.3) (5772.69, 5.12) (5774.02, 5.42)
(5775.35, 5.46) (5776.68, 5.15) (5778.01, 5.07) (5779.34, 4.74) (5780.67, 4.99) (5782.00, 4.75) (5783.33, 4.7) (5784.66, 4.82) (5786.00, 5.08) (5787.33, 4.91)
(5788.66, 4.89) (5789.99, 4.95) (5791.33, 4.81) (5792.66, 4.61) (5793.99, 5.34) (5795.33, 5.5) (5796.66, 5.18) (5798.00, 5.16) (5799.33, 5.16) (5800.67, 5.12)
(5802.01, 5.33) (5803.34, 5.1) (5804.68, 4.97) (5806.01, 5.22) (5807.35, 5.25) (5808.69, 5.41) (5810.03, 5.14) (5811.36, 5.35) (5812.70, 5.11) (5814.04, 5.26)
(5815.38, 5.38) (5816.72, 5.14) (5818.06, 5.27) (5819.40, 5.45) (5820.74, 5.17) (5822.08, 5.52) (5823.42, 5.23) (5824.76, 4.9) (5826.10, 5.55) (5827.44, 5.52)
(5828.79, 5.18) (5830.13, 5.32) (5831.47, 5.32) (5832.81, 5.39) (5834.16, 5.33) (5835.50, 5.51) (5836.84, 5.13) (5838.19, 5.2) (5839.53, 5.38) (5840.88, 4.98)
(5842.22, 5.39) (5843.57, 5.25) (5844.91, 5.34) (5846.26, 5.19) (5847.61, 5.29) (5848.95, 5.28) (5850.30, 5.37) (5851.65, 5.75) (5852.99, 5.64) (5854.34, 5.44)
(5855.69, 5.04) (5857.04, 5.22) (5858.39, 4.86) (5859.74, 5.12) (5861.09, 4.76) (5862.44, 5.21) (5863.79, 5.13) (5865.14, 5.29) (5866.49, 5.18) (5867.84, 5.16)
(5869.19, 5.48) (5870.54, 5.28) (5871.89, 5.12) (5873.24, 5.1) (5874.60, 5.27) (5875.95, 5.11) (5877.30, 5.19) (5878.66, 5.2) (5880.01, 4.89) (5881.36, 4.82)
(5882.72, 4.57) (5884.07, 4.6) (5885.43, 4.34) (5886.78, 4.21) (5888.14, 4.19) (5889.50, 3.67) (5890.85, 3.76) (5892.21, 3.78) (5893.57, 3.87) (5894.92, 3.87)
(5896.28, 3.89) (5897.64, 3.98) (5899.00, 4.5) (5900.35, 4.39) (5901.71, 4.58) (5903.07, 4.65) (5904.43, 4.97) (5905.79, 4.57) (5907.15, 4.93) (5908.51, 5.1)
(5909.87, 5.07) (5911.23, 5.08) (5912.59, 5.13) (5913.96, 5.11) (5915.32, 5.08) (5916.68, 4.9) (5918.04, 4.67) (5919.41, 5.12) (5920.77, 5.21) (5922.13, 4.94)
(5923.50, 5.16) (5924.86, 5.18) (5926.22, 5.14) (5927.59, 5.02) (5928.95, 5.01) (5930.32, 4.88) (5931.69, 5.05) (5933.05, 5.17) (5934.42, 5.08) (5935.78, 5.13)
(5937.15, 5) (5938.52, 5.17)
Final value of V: 1.5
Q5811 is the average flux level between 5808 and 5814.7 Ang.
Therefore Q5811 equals 5.25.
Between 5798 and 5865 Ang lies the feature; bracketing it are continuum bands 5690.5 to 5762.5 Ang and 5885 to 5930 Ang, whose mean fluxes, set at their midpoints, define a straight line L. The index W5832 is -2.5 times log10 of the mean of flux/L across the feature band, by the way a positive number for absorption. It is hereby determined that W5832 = -0.10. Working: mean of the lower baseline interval 5.04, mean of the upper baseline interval 4.64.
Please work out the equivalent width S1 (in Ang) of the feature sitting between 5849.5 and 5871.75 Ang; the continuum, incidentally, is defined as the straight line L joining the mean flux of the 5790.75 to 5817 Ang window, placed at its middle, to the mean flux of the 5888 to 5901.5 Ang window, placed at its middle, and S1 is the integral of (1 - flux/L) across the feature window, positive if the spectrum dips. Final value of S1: -4.0 Ang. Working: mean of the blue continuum 5.18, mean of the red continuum 4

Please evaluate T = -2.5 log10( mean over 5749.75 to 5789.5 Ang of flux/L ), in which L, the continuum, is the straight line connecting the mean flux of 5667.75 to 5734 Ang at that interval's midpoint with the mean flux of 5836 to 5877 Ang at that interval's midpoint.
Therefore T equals 0.00 mag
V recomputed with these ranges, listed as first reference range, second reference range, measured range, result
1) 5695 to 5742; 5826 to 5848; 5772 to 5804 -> 0.8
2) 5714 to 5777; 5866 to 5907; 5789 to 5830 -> -2.5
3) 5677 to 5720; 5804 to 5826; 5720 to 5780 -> -1.6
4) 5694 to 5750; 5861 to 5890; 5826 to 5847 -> -1.5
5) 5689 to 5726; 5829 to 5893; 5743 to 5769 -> -0.7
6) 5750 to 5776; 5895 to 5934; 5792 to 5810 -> -0.3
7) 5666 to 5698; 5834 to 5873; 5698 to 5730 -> -0.2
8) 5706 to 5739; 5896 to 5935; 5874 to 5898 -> 2.5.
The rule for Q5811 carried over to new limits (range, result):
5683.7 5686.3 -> 4.77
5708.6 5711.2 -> 4.65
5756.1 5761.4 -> 5.11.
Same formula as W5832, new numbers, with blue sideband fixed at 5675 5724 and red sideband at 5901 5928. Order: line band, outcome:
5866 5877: -0.05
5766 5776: -0.09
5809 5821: -0.07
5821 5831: -0.08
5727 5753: -0.05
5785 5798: -0.02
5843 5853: -0.09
